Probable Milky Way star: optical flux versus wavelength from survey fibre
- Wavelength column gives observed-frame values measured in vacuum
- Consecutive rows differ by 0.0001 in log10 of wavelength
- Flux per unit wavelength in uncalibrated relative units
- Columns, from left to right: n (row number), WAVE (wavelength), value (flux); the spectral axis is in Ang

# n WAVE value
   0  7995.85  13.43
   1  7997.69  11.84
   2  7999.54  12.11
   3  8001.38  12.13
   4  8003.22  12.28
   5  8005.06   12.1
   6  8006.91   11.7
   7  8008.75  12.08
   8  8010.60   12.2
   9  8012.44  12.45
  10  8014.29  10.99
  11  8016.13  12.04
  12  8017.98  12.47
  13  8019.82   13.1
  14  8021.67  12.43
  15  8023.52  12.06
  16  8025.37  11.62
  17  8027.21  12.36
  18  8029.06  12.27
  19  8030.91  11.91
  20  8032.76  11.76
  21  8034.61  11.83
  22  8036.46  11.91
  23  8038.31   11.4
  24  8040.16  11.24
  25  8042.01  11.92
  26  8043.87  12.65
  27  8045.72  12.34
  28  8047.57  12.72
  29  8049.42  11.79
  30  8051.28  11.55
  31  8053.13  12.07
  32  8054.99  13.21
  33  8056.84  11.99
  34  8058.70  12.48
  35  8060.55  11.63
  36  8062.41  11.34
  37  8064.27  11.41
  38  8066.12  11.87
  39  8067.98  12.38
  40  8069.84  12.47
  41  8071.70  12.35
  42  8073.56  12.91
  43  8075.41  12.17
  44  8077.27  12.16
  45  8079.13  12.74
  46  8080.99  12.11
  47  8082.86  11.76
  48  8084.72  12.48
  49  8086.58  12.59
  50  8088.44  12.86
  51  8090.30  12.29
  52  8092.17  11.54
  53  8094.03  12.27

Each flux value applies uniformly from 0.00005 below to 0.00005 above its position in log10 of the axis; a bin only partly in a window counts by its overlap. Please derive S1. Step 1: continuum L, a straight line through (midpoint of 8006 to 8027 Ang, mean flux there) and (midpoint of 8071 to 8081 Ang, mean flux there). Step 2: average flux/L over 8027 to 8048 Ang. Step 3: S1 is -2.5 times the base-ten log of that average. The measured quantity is 0.02 mag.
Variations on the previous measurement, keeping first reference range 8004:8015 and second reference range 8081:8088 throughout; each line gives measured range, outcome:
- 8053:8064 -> 0.008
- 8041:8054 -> -0.002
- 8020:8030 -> -0.018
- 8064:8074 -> -0.003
